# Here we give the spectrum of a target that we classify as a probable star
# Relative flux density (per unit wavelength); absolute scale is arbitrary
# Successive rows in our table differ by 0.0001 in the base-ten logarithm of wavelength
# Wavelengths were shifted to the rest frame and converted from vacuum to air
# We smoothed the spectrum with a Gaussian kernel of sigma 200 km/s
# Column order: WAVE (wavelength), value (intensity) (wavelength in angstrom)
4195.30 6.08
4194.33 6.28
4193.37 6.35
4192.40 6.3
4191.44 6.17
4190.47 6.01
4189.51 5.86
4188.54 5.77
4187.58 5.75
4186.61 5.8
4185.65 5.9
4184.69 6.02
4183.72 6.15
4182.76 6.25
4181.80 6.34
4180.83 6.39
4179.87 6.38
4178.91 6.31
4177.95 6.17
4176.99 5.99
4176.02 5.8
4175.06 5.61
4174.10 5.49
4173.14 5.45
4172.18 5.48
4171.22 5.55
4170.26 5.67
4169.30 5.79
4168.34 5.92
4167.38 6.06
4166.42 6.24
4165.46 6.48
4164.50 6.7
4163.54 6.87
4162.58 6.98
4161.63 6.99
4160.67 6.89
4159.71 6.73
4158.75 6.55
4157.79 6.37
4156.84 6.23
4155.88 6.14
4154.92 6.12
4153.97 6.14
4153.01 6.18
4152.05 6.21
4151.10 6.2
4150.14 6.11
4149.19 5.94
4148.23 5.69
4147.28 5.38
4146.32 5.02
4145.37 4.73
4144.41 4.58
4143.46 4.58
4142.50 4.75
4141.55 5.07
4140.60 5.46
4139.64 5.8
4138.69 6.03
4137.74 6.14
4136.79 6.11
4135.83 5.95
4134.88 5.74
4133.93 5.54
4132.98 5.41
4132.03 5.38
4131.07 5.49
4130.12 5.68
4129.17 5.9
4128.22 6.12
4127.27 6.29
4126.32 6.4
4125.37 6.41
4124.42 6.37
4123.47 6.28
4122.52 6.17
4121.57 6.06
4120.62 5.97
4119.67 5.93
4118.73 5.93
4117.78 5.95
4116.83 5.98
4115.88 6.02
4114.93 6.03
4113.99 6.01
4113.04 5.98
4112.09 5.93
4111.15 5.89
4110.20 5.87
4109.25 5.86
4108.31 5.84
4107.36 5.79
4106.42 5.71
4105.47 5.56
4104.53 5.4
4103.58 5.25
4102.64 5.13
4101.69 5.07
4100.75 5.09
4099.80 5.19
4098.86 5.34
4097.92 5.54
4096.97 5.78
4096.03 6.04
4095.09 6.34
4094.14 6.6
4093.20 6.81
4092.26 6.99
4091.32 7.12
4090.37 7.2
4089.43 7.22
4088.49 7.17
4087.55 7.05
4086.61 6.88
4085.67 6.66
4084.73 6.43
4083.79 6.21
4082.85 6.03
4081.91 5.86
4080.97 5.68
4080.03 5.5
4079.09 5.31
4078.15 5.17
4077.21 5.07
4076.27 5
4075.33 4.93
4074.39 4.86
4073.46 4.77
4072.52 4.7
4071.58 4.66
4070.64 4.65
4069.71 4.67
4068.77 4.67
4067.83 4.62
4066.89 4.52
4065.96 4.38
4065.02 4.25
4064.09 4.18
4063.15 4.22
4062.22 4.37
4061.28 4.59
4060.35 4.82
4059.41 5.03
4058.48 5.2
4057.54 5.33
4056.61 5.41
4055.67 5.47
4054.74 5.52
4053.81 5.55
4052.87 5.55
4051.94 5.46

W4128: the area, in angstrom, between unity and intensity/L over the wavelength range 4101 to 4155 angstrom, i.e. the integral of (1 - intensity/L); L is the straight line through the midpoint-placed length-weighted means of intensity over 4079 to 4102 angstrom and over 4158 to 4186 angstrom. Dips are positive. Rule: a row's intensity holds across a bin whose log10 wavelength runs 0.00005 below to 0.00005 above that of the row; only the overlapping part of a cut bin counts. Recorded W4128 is 3.89 angstrom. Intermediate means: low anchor 6.23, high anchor 6.18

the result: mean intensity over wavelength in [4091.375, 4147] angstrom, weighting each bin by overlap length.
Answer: 5.77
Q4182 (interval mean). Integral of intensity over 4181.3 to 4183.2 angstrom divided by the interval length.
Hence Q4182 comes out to 6.28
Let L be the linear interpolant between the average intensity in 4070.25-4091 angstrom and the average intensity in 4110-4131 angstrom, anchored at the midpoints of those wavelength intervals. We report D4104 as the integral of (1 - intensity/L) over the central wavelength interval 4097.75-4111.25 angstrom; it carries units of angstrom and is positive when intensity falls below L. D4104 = 1.0 angstrom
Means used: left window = 5.79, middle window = 5.49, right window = 6.05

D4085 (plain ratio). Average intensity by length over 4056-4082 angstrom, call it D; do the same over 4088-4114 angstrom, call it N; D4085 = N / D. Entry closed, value 1.23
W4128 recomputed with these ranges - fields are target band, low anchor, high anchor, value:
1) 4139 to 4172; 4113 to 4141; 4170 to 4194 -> 0.1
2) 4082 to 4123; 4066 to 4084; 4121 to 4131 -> -3.2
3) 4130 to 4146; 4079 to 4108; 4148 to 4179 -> 1.8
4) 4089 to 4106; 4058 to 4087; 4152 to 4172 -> -1.7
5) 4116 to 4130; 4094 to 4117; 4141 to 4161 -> -0.9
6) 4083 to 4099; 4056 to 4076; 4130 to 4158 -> -4.9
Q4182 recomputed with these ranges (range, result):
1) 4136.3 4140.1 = 6.02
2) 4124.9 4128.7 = 6.31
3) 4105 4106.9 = 5.65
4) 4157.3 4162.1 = 6.7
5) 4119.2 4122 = 5.99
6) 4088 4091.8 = 7.17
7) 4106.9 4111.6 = 5.84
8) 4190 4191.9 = 6.07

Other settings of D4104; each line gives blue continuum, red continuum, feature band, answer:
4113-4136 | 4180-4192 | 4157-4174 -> -0.7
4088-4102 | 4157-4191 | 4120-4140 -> 0.8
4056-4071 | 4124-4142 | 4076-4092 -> -3.8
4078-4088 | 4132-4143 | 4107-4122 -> -0.3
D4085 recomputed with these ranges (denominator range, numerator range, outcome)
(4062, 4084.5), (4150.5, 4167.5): 1.30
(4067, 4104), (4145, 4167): 1.09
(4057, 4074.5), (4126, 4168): 1.27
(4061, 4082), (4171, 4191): 1.24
